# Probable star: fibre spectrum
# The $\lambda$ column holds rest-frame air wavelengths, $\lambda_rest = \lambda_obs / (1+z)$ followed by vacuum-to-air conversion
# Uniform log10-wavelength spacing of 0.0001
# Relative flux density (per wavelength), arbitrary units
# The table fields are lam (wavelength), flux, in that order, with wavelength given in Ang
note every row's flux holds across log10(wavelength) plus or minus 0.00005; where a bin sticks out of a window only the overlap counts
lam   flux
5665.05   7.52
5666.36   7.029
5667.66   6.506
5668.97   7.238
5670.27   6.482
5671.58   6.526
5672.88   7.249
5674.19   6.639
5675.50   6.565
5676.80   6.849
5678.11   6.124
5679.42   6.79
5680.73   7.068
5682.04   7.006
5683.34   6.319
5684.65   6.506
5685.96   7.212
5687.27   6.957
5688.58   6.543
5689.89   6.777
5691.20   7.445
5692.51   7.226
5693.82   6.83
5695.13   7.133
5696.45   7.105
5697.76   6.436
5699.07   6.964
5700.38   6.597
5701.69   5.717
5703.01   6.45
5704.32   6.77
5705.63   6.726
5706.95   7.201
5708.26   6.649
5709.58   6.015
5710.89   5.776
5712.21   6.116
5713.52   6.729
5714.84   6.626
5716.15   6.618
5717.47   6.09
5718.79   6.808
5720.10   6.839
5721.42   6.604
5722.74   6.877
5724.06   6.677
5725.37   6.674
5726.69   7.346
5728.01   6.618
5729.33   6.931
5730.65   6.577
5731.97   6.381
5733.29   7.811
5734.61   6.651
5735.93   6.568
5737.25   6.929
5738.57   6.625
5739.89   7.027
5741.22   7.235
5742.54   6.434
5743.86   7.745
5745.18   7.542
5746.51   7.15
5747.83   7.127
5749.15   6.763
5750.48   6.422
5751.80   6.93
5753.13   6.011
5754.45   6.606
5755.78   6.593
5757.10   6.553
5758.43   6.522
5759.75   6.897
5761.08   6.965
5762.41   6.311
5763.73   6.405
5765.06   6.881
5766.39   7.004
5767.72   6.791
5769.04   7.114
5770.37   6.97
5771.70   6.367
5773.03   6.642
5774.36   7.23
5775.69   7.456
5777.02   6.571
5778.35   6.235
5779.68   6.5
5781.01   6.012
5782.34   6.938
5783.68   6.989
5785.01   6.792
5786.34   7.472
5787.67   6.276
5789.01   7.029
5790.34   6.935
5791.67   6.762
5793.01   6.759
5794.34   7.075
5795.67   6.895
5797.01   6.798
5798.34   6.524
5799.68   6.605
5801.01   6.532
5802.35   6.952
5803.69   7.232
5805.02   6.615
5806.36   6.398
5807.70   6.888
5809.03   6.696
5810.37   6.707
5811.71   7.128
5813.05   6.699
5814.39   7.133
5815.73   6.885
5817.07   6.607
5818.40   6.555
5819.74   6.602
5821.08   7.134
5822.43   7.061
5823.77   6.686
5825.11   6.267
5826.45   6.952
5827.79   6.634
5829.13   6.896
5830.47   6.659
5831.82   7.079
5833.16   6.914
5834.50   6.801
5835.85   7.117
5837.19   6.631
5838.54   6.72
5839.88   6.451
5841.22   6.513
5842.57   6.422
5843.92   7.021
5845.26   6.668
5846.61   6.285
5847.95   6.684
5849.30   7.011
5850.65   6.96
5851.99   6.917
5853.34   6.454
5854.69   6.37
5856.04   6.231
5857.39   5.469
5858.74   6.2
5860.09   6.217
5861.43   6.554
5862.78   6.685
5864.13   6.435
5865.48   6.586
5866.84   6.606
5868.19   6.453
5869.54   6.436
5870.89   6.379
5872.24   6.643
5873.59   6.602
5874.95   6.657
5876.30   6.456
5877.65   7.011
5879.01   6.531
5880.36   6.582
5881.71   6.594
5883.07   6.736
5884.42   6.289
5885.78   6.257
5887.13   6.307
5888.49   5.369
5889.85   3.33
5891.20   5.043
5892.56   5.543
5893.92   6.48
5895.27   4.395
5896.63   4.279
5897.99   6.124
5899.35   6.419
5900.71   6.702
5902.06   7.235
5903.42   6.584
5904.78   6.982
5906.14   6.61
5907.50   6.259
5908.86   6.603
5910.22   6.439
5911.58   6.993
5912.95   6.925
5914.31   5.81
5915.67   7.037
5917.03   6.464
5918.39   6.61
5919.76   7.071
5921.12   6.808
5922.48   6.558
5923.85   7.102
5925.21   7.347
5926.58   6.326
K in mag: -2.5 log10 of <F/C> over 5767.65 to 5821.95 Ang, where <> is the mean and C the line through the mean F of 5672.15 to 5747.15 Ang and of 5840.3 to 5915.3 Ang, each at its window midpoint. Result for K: -0.04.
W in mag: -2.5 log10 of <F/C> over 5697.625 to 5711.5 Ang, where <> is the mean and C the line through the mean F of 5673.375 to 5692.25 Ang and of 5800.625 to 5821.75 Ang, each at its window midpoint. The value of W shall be 0.05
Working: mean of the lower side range 6.78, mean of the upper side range 6.8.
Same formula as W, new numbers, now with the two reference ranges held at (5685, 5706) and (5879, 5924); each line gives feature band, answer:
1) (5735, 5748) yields -0.055 mag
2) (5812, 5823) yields -0.059 mag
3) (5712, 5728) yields 0.009 mag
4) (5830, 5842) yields -0.055 mag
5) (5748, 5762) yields 0.001 mag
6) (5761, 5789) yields -0.027 mag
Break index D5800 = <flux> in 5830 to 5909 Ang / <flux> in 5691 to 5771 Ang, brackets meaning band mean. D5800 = 0.9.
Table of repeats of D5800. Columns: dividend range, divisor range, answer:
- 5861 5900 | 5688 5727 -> 0.92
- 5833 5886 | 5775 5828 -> 0.97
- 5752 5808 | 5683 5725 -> 1.01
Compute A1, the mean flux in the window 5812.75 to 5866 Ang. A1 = 6.65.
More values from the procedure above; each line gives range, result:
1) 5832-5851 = 6.73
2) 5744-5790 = 6.78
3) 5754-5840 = 6.77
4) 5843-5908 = 6.31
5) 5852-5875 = 6.42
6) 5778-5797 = 6.77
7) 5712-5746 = 6.82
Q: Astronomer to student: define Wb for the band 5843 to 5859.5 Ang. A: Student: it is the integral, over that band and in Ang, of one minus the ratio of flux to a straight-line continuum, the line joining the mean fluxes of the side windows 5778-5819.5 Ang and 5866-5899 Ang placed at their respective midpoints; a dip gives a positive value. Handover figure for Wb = -0.52 Ang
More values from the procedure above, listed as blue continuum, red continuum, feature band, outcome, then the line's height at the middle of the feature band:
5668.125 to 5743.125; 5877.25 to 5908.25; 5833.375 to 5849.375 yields -1.1 Ang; 6.25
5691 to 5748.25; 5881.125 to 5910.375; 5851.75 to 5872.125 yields -0.8 Ang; 6.16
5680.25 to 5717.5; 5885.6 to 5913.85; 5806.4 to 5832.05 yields -2.0 Ang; 6.3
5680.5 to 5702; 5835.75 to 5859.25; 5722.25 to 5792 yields -1.0 Ang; 6.71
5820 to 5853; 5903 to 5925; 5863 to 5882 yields 0.5 Ang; 6.73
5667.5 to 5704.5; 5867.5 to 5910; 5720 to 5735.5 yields -0.4 Ang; 6.65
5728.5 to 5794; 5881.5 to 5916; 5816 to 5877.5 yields -2.4 Ang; 6.37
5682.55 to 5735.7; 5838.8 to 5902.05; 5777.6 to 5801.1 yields -0.9 Ang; 6.5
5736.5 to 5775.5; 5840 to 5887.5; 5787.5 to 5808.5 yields -0.2 Ang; 6.71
